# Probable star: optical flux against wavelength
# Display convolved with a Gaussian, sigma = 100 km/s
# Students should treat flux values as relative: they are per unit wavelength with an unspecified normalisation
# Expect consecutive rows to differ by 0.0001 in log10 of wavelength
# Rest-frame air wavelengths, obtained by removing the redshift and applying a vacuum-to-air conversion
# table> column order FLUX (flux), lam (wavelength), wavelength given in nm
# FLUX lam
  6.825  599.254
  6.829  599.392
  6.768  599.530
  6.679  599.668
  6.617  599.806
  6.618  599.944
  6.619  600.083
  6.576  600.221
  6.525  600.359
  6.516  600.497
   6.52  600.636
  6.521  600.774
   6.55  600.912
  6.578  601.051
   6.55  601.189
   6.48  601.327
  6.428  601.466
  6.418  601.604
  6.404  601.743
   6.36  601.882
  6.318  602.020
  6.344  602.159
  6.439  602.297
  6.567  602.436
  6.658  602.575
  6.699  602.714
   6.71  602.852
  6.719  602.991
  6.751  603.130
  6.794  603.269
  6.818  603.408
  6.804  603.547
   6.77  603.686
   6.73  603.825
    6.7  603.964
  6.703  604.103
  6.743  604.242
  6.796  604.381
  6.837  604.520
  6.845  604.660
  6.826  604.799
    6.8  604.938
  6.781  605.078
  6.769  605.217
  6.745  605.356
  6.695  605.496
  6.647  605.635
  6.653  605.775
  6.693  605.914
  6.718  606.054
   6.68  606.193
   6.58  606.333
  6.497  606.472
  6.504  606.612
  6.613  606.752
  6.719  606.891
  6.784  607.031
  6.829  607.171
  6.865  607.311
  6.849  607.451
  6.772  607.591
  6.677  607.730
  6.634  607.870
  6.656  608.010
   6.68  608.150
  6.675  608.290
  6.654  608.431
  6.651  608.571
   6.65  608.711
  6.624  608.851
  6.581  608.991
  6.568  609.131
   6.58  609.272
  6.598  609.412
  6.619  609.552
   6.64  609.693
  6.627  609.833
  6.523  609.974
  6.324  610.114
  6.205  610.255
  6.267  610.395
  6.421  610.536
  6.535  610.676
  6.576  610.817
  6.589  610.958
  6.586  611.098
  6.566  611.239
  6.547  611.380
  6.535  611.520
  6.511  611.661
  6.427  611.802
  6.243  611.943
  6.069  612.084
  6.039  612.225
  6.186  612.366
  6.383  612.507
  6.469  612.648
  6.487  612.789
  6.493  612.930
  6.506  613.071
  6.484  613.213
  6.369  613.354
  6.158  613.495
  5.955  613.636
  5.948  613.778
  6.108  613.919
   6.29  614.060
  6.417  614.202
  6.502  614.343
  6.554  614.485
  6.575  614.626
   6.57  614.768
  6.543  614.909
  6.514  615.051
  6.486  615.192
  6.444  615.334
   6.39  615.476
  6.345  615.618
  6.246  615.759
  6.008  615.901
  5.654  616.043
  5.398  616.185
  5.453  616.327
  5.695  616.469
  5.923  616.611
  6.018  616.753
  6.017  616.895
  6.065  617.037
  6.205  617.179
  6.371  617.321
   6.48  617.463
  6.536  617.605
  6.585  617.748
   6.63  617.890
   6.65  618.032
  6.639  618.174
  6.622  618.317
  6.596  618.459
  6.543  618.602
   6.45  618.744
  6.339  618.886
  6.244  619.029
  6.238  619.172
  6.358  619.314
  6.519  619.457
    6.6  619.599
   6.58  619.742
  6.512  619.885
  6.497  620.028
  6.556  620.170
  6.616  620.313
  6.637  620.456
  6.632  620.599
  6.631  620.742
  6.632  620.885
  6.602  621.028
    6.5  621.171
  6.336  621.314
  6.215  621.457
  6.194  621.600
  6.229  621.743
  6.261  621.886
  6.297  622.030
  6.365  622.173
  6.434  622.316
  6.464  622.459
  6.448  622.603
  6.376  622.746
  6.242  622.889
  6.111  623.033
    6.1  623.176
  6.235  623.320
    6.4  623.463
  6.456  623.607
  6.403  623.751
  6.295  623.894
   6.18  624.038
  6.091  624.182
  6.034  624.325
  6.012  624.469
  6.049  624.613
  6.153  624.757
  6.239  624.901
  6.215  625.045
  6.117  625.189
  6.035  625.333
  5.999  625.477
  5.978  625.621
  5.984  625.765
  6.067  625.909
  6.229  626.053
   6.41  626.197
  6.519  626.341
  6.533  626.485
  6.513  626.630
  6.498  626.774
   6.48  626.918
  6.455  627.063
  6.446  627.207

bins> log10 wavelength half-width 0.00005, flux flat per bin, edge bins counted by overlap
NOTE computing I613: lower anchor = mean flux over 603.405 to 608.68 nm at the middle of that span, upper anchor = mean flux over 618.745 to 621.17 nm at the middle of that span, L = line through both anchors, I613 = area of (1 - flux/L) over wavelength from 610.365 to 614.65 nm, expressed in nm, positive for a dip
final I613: 0.157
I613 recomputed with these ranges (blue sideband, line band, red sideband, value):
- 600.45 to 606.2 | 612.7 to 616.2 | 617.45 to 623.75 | 0.109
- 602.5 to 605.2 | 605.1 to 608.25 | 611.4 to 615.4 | -0.023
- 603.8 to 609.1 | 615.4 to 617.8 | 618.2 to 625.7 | 0.145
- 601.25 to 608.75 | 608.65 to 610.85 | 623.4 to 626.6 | 0.013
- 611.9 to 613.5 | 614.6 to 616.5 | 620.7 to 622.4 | 0.055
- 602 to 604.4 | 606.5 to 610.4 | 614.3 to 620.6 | -0.040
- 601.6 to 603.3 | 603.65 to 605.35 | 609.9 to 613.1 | -0.066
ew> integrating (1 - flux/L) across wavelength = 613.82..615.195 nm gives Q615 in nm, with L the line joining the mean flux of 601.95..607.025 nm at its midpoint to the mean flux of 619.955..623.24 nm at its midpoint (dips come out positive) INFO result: 0.017 nm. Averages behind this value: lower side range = 6.69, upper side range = 6.41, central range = 6.45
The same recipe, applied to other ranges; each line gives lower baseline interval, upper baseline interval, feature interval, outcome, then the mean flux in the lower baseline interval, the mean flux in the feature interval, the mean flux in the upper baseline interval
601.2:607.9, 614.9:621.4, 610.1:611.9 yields 0.01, 6.67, 6.47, 6.36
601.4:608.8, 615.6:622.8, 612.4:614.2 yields 0.05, 6.67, 6.31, 6.34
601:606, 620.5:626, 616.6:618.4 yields 0.00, 6.66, 6.38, 6.26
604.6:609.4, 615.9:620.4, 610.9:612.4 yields 0.03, 6.69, 6.4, 6.31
